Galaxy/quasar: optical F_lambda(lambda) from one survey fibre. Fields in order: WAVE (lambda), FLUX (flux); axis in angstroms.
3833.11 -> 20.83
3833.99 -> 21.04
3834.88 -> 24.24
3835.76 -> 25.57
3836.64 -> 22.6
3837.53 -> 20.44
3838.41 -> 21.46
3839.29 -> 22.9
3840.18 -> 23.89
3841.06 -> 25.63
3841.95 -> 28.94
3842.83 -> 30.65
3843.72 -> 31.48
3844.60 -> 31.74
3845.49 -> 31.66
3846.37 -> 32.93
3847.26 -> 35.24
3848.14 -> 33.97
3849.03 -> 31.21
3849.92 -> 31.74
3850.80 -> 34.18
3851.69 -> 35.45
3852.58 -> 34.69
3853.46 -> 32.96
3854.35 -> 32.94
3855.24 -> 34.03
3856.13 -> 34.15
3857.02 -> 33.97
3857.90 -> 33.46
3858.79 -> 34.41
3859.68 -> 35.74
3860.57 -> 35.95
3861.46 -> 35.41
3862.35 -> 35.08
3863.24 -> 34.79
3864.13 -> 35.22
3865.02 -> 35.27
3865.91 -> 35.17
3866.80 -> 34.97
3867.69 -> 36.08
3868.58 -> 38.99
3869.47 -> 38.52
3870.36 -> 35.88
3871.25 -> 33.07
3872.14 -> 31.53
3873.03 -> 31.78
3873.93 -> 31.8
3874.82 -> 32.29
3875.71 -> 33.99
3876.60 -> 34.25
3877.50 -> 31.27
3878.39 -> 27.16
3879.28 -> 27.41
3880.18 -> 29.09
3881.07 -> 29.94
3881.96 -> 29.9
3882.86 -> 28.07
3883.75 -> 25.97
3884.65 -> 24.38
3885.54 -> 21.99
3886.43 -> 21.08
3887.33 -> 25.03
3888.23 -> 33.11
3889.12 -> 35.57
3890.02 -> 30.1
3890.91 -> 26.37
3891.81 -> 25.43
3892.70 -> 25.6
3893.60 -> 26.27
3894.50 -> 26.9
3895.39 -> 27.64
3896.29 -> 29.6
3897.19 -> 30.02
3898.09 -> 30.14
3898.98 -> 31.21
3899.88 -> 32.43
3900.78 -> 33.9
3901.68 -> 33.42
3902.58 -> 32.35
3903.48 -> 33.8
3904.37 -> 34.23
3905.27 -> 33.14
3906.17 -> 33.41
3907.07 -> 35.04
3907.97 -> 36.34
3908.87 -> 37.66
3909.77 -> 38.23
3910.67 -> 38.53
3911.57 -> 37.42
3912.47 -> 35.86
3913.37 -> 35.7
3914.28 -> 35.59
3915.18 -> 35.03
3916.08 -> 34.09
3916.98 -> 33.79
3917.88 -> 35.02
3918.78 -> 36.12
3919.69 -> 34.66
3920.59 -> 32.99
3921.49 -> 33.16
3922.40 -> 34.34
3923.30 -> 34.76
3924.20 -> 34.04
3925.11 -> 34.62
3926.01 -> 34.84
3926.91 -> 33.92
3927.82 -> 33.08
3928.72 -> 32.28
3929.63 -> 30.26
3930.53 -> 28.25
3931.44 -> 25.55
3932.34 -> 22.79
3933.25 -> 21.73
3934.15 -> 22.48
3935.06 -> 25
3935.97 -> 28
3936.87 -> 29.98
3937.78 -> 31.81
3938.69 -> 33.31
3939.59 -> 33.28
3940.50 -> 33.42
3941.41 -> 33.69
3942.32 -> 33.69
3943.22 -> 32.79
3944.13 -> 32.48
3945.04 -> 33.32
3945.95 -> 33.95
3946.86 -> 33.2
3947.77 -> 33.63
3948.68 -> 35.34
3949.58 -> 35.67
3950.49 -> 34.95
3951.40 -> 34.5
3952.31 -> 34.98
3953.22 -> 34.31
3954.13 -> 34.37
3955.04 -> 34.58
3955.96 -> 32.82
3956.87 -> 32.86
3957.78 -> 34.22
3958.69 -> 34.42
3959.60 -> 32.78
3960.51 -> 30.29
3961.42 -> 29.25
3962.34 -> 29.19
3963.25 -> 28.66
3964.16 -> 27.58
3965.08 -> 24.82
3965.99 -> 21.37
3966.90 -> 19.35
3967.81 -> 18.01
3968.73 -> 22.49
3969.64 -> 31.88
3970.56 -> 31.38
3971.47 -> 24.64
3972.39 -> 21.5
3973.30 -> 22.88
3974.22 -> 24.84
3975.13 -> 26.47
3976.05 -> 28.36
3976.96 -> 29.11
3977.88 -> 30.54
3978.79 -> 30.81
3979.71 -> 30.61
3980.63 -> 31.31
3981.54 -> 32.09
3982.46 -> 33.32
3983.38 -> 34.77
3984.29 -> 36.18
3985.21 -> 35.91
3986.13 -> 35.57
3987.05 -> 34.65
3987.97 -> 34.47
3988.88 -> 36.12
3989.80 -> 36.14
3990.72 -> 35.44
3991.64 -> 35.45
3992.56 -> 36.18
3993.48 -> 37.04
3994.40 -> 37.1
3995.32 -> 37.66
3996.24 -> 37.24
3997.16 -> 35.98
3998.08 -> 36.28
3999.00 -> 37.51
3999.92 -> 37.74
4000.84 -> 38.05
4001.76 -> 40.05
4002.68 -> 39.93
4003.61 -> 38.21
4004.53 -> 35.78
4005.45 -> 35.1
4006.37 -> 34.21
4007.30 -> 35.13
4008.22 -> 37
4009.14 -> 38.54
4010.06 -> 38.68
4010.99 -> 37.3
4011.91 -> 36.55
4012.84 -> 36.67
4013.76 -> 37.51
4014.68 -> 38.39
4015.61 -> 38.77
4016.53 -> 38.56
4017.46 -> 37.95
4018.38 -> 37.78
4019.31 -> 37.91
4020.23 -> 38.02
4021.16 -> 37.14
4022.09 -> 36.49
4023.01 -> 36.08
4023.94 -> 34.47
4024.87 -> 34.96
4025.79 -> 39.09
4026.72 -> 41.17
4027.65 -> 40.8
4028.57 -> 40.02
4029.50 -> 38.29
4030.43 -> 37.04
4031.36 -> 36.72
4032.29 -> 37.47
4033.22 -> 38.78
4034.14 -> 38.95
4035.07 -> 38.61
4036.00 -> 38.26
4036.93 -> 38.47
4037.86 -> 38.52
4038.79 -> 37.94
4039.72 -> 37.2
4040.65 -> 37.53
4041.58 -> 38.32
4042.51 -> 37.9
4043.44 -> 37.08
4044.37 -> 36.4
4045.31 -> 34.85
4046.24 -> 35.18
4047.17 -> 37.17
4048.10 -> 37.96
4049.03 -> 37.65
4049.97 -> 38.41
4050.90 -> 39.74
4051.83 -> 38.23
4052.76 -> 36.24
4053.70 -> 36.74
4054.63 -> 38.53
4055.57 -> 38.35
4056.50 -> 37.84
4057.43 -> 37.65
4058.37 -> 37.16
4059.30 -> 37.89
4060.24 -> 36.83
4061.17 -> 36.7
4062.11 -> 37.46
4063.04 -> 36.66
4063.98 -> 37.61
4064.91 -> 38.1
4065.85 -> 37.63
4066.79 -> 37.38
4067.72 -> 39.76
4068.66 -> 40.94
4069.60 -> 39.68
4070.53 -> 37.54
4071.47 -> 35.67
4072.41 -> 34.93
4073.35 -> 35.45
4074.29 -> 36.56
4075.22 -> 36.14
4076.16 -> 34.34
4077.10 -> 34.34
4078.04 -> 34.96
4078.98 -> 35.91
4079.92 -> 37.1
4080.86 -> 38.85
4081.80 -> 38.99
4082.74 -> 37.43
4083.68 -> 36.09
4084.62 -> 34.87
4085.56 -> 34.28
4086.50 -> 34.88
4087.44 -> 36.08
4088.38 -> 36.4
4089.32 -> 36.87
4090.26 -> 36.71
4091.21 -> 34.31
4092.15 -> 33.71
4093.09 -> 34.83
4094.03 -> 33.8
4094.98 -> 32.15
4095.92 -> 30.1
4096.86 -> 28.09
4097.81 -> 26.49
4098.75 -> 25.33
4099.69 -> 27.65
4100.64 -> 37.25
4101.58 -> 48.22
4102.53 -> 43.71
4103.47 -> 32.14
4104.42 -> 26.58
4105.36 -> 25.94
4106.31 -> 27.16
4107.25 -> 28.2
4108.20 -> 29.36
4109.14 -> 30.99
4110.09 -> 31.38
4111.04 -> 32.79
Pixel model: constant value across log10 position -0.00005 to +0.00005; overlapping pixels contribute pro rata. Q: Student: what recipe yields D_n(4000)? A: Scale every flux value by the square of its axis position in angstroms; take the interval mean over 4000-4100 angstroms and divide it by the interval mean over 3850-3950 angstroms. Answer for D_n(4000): 1.23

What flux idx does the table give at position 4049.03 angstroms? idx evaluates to 37.65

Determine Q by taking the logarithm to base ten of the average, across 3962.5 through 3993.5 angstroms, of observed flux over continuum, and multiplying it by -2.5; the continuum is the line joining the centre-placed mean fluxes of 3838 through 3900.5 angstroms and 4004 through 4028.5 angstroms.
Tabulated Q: 0.20 mag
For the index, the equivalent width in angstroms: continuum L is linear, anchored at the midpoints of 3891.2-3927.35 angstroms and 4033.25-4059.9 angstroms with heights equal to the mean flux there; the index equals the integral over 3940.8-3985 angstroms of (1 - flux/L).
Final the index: 5.6 angstroms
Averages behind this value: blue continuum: 33.3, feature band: 30.5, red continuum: 37.7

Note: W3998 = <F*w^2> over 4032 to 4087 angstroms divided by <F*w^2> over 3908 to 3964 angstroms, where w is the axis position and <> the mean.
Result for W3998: 1.21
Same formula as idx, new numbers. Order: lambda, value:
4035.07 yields 38.61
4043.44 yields 37.08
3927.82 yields 33.08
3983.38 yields 34.77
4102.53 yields 43.71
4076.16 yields 34.34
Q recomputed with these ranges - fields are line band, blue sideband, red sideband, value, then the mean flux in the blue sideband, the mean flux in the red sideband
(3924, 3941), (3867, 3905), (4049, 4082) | 0.083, 30.5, 37.3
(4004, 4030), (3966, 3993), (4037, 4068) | -0.106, 30.2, 37.5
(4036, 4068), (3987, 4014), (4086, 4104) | -0.066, 36.8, 34.1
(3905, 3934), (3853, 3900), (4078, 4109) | -0.052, 31.4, 33.7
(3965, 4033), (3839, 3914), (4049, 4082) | 0.034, 32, 37.3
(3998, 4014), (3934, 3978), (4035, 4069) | -0.098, 30.1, 37.7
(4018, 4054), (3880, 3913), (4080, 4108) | -0.149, 30.8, 33.7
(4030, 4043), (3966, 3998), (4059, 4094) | -0.111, 31.3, 36.5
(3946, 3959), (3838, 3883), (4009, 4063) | 0.029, 32.4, 37.7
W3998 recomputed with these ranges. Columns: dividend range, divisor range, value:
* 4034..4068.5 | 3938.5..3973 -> 1.28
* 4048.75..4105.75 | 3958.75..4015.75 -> 1.14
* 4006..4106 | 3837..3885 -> 1.26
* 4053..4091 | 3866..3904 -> 1.33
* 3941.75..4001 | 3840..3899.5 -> 1.07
